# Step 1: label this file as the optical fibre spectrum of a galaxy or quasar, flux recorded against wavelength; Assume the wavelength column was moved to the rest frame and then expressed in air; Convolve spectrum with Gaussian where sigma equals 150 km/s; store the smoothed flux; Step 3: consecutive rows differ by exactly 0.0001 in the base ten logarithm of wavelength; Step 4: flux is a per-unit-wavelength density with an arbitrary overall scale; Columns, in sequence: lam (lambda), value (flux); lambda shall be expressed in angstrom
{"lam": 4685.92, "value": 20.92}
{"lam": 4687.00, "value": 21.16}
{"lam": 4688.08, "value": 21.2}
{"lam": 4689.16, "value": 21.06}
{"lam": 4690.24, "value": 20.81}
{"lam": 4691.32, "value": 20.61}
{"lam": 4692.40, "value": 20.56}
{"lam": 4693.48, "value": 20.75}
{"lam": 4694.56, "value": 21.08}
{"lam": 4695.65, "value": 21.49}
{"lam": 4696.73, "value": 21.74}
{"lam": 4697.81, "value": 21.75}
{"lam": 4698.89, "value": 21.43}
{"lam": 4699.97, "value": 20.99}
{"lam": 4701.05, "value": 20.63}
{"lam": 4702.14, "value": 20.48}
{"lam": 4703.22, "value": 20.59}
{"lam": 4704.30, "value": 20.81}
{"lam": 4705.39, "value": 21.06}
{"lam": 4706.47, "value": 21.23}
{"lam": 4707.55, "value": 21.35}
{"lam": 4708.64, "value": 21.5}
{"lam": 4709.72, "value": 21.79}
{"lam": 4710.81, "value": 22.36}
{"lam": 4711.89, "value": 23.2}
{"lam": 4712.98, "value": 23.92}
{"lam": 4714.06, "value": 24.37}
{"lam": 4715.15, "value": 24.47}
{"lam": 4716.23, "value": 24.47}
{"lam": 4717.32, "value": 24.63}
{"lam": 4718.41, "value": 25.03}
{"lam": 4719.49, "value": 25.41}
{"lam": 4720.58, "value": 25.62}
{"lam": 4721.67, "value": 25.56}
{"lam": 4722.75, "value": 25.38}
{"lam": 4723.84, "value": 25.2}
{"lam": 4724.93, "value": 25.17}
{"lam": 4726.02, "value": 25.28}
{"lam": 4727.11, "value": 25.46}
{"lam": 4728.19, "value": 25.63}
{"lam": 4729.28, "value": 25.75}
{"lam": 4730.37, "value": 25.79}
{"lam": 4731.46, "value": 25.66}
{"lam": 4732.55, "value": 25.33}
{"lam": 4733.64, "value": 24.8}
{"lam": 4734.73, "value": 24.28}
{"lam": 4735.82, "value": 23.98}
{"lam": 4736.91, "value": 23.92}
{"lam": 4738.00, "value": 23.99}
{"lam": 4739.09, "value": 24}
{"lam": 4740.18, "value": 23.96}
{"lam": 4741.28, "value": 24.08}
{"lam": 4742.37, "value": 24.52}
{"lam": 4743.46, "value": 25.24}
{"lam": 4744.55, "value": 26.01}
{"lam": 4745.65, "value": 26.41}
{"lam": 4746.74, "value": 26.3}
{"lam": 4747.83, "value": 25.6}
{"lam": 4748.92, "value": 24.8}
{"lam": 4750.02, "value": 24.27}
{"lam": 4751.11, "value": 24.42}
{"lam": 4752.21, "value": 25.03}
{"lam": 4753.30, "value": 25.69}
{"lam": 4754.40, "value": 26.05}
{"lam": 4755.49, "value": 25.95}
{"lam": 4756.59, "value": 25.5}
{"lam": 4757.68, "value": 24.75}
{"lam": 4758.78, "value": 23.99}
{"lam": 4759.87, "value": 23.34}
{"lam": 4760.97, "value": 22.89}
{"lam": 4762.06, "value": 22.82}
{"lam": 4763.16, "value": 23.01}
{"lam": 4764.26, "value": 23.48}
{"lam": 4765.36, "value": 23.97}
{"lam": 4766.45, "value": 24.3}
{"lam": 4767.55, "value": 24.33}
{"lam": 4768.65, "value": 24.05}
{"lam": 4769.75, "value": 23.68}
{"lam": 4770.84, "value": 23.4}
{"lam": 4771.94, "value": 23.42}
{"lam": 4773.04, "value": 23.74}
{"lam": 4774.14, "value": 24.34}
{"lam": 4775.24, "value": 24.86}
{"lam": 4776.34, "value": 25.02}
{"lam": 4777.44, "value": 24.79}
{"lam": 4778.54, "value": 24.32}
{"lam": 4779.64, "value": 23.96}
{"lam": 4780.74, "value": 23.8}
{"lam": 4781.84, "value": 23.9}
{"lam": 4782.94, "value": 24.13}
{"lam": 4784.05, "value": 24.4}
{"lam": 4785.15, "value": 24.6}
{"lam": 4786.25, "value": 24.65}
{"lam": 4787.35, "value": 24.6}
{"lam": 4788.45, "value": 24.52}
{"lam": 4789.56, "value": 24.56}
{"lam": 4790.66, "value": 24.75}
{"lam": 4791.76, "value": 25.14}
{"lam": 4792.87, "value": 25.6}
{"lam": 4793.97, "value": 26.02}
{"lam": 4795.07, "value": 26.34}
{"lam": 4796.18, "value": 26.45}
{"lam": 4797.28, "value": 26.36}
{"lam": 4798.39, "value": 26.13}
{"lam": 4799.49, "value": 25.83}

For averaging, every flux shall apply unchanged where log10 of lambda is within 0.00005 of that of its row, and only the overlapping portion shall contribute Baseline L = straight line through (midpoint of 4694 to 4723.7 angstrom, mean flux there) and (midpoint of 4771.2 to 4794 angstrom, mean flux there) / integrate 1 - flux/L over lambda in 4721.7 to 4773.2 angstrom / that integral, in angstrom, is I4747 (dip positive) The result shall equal -2.3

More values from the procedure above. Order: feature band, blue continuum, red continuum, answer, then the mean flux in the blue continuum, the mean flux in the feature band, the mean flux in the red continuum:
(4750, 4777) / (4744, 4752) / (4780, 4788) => 0.7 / 25.4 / 24.3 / 24.3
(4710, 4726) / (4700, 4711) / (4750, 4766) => -2.0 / 21.1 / 24.6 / 24.4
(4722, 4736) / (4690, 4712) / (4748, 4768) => -1.5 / 21.2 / 25.3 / 24.4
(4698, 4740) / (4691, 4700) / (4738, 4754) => -1.3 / 21.2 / 23.7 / 25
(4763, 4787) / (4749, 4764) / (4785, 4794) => 0.6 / 24.4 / 24.1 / 24.9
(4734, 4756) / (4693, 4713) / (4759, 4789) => -1.9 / 21.4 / 24.9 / 24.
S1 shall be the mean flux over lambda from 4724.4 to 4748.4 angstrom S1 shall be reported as 25.1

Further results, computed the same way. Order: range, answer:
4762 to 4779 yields 24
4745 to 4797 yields 24.6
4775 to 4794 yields 24.6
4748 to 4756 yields 25.2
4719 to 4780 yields 24.7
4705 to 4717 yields 22.8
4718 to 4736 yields 25.3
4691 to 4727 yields 22.8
